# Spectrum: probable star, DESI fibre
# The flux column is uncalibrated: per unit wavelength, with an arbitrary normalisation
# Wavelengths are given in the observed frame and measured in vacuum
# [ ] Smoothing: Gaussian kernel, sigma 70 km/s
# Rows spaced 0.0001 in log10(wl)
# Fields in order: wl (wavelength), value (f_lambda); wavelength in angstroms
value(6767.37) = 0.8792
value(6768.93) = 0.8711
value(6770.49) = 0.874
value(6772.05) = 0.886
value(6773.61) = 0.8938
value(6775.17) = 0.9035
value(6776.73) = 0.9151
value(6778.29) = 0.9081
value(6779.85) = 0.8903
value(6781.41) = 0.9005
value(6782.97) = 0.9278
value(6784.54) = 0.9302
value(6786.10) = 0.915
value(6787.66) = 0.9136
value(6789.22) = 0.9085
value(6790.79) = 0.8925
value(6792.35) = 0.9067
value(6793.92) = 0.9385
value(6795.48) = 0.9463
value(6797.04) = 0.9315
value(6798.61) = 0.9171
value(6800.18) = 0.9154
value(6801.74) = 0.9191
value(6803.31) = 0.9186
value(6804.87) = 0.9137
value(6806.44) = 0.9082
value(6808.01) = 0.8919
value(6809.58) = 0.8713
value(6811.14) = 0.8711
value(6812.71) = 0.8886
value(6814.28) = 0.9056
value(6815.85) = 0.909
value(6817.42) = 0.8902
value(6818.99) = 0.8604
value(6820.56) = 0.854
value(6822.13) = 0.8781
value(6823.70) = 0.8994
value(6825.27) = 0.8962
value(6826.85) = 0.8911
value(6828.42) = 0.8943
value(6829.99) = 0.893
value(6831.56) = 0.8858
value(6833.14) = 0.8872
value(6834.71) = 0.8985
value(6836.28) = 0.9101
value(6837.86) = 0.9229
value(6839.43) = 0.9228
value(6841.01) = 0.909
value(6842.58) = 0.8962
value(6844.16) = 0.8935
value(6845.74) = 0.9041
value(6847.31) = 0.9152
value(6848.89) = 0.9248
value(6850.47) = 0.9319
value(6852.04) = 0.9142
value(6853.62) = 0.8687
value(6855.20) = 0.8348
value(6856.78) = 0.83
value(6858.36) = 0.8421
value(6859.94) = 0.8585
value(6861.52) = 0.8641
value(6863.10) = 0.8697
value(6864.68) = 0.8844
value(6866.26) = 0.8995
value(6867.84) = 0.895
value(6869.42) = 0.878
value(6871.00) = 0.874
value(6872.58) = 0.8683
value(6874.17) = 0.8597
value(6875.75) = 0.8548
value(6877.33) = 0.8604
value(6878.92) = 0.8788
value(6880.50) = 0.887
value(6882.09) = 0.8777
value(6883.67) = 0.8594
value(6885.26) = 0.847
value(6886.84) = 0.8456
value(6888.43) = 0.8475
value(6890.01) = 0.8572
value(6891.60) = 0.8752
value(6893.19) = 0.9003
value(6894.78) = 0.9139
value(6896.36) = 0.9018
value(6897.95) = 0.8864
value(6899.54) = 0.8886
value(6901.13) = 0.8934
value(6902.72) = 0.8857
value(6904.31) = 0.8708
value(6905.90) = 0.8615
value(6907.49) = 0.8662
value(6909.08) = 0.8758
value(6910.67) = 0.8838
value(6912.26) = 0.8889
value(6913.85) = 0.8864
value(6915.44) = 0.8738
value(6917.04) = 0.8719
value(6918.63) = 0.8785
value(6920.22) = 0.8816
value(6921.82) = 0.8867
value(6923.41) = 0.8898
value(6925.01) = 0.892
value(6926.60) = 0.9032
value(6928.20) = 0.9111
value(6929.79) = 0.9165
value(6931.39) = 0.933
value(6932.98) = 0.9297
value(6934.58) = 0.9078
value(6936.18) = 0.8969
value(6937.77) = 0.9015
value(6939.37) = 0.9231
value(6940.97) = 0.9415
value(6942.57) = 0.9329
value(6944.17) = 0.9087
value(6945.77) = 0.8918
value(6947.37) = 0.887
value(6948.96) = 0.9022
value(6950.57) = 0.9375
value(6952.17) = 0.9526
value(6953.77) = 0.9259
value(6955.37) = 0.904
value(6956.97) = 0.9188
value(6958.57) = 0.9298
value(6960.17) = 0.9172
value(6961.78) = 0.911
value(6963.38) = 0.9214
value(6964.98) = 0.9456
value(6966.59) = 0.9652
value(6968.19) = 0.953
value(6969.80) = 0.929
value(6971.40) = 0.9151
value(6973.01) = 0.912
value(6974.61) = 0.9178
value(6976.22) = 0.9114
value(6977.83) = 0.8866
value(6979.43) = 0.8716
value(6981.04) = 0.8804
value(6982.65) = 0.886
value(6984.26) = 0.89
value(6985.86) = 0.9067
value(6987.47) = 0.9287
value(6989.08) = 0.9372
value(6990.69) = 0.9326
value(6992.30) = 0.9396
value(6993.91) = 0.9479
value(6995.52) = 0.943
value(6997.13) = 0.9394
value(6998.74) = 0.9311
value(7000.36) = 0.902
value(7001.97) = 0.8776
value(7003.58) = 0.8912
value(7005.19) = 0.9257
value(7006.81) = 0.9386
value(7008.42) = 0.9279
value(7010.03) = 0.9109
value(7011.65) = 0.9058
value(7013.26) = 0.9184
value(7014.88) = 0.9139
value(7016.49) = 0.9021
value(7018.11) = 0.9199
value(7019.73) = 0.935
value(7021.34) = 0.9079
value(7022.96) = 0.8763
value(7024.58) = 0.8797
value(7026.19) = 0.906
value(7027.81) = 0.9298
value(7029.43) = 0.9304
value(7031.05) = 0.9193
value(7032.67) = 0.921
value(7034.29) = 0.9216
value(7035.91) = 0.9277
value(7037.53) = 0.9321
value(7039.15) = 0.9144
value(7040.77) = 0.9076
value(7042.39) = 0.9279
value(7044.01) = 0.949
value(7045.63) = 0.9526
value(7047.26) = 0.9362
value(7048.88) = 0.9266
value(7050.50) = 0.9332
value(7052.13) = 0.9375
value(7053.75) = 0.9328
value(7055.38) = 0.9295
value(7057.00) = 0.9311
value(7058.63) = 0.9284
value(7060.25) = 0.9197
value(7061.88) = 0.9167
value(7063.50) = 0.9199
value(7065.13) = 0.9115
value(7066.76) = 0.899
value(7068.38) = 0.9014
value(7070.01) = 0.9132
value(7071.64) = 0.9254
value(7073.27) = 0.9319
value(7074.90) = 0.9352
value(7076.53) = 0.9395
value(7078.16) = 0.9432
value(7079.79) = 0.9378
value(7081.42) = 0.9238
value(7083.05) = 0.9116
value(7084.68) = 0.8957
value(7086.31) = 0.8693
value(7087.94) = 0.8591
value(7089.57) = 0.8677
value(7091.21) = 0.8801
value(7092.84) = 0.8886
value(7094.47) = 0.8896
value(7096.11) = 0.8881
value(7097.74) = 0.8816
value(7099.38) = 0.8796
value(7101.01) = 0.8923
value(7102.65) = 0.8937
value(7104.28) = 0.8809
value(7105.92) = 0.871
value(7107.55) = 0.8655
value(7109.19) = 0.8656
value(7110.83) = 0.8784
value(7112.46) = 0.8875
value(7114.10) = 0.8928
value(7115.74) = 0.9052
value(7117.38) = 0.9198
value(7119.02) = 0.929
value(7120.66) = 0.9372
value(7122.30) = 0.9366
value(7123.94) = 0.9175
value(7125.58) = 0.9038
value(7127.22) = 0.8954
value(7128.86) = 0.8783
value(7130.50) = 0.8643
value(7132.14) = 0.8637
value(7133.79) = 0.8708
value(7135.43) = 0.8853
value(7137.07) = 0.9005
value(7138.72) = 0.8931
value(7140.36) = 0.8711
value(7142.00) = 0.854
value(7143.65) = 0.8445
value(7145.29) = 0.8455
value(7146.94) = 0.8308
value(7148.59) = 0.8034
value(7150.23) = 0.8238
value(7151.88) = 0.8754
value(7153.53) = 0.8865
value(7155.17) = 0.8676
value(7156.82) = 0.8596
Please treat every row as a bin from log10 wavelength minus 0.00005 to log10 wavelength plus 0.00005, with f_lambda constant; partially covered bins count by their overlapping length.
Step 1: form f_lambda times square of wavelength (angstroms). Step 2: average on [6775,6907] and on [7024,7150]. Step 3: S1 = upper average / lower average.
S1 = 1.1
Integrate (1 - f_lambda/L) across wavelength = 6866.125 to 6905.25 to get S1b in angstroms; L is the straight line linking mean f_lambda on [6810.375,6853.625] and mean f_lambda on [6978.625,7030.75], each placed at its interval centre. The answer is 1.16 angstroms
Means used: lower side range 0.897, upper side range 0.914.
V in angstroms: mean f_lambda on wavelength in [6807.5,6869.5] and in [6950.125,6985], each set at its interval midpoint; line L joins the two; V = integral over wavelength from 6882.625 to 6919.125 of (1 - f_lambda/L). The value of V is 1.0 angstroms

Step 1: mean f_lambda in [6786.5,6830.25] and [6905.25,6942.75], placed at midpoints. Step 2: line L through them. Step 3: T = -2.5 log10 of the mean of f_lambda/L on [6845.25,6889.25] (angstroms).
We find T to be 0.03 mag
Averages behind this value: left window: 0.901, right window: 0.897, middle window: 0.874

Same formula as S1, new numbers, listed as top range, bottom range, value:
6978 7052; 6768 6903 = 1.08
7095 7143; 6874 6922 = 1.08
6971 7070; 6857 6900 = 1.10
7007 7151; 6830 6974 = 1.06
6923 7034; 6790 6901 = 1.07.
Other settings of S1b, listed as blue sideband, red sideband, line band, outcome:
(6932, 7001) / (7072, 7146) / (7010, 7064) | -0.91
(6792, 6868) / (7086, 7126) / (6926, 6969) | -1.33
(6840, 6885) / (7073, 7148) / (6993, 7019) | -0.96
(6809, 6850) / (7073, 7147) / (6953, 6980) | -0.80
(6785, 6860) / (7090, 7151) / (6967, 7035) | -2.07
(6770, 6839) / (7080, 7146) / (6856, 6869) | 0.45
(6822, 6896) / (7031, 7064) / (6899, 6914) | 0.25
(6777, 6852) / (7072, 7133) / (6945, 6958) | -0.20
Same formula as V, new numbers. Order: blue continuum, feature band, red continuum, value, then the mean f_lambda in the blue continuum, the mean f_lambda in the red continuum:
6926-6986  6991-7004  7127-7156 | -0.3 angstroms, 0.915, 0.863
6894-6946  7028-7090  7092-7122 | -1.9 angstroms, 0.896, 0.892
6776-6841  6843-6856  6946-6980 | 0.1 angstroms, 0.903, 0.92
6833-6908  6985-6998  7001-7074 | -0.4 angstroms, 0.882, 0.919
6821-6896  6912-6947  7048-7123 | -0.5 angstroms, 0.883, 0.907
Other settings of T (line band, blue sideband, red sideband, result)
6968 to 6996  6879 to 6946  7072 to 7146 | -0.03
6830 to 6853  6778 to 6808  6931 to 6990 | 0.01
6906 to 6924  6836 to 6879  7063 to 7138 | 0.01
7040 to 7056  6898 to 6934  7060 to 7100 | -0.04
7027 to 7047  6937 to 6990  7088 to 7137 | -0.03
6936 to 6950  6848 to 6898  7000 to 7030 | -0.02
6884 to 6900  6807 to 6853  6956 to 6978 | 0.04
